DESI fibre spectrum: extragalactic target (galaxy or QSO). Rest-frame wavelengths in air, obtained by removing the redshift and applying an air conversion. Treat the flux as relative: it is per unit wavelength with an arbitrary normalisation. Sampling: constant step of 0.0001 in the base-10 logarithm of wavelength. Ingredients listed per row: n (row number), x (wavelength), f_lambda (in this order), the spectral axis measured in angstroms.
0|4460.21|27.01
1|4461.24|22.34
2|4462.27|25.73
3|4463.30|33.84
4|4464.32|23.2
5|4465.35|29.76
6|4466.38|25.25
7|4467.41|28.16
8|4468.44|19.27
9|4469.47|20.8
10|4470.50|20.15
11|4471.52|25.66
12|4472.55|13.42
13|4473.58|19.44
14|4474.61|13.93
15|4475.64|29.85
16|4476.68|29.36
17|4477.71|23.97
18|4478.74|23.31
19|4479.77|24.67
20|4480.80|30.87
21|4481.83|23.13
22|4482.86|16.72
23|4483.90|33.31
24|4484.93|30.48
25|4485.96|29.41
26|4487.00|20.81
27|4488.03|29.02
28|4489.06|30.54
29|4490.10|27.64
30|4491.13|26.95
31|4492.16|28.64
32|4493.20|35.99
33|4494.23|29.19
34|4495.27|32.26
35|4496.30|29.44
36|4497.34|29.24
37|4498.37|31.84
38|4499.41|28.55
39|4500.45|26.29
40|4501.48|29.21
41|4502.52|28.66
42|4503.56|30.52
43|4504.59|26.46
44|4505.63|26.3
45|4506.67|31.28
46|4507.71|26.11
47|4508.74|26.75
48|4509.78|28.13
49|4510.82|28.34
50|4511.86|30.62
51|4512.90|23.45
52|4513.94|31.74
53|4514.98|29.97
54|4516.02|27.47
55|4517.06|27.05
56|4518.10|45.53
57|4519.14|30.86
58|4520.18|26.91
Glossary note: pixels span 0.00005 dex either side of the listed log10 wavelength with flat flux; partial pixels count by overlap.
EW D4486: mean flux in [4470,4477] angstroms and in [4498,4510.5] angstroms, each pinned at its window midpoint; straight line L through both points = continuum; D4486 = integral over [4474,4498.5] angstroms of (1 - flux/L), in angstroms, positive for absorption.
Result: -3.1 angstroms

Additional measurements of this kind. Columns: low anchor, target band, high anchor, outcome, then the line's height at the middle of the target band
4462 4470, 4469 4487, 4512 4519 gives 2.0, 27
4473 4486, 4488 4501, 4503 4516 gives -1.5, 26.7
